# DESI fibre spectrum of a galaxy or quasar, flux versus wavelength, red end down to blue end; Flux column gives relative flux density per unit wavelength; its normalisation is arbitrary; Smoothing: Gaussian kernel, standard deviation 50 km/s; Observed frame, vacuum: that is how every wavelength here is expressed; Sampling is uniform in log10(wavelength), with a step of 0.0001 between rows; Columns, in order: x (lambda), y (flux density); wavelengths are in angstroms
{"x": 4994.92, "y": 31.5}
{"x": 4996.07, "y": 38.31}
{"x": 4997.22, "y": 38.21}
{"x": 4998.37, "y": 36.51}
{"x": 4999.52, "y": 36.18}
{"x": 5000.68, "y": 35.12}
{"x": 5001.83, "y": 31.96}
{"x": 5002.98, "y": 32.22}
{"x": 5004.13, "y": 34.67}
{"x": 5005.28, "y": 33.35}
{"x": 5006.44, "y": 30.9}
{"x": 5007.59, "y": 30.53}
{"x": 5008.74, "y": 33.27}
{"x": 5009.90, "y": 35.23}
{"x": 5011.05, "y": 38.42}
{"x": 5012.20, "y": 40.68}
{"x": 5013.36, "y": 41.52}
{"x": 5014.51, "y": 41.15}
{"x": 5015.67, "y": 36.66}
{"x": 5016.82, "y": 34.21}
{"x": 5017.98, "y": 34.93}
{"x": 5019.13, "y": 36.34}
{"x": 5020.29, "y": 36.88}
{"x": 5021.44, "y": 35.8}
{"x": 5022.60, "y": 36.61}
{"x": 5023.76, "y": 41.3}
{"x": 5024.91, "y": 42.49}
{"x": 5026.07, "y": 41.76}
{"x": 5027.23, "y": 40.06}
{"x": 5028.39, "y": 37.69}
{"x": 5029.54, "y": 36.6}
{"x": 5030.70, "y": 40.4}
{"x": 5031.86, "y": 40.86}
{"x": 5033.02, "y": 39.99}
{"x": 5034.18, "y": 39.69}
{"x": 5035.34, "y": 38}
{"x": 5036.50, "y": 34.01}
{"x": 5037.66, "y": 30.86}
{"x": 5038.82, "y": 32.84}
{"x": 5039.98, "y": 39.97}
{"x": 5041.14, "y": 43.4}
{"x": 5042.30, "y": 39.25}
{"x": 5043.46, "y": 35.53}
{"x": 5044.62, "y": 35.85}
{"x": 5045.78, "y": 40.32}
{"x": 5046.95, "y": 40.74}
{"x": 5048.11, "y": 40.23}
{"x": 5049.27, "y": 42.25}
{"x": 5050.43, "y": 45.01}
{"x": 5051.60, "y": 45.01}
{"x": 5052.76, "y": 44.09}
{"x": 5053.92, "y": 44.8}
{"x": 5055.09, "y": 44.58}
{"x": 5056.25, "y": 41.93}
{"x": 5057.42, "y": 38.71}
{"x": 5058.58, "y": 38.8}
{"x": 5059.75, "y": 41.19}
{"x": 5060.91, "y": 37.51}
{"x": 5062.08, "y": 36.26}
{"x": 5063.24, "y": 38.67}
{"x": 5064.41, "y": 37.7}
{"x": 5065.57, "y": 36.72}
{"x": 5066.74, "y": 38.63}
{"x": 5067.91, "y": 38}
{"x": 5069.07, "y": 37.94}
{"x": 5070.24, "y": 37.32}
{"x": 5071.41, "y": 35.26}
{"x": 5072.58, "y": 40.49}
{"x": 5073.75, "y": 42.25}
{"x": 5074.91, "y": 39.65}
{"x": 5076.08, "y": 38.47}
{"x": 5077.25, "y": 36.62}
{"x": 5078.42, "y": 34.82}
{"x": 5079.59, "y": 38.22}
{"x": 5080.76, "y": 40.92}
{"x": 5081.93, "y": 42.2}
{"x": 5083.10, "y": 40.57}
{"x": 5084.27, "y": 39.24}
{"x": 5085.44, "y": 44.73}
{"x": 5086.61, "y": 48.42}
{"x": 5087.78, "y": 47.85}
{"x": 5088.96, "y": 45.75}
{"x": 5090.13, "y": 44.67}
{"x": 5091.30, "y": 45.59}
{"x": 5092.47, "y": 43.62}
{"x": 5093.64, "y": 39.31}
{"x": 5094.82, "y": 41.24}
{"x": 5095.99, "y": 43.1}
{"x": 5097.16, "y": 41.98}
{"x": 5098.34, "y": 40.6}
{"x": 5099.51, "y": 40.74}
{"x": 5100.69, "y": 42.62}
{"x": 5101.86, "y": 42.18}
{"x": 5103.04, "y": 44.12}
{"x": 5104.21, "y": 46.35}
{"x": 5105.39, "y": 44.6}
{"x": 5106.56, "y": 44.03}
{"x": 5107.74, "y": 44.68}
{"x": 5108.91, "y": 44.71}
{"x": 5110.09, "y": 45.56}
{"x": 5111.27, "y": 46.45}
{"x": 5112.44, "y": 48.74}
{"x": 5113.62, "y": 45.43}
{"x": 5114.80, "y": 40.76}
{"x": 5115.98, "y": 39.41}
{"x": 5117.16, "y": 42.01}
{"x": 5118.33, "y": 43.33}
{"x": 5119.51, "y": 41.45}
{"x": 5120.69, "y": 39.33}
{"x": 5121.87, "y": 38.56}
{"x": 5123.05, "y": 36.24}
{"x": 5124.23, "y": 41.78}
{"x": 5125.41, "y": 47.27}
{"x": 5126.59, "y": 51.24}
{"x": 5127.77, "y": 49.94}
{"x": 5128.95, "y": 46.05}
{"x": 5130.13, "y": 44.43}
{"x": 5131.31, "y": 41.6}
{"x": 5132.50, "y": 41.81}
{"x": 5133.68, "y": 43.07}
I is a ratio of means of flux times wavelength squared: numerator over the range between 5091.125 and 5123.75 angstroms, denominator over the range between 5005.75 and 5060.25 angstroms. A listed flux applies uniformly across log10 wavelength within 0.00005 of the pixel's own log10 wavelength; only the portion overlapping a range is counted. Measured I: 1.13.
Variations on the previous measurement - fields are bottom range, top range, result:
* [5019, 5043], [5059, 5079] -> 1.01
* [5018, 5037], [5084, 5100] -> 1.16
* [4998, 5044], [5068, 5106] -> 1.15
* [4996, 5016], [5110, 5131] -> 1.28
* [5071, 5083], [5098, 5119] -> 1.13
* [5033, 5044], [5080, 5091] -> 1.20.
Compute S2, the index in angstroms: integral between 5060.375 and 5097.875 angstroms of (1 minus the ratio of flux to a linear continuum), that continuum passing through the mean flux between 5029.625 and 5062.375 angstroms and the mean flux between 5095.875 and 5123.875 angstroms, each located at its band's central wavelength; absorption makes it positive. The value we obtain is 0.8 angstroms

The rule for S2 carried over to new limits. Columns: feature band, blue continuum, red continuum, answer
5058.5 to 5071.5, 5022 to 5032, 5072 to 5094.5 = 1.01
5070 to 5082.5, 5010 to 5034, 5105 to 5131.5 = 0.84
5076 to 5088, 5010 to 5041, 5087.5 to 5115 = 0.42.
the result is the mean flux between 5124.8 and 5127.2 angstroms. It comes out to 49.2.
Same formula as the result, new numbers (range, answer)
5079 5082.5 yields 40.4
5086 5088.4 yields 48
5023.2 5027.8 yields 41.4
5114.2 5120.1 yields 41.4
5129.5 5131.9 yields 43.1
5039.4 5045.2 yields 38.8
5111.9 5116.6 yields 43.4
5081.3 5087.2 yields 43.1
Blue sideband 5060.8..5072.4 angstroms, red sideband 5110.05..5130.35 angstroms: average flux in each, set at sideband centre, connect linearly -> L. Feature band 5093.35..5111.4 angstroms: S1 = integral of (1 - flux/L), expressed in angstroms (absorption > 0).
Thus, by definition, -0.7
